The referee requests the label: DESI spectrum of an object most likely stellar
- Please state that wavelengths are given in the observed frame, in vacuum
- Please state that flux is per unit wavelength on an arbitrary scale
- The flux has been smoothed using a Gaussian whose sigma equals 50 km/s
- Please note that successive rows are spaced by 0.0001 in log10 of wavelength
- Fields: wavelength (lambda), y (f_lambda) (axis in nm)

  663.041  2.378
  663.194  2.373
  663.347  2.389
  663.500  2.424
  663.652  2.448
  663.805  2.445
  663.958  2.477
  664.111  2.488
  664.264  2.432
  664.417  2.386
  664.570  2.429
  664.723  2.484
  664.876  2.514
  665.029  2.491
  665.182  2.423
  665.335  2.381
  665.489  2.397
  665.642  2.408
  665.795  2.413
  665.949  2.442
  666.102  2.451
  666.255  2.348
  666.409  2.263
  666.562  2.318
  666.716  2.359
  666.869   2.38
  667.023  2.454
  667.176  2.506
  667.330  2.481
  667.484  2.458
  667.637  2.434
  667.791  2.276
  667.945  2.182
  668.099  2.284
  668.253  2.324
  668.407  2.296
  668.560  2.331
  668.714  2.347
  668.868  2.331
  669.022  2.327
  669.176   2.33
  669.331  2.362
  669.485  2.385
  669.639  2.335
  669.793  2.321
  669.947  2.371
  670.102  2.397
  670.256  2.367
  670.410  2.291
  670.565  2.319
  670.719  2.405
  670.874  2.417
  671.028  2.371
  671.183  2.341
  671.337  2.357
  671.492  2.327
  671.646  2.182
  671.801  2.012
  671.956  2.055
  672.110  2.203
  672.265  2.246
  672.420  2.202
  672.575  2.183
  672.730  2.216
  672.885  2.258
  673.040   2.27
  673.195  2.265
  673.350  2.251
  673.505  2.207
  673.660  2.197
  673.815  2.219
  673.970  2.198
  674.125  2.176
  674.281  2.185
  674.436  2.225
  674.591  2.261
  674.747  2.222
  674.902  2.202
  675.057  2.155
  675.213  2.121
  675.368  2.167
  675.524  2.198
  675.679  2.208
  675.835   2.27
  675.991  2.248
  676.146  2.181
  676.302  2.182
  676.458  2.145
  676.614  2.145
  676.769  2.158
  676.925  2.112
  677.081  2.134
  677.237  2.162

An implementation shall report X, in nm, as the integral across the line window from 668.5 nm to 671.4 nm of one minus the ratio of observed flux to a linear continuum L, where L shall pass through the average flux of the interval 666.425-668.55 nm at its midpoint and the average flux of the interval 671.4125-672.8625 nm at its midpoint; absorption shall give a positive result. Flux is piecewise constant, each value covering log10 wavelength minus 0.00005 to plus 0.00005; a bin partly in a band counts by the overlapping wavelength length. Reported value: -0.11 nm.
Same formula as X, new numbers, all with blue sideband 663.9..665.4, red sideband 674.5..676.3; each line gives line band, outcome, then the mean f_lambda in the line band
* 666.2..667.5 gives 0.00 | 2.39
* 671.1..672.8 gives 0.05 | 2.21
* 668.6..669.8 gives 0.00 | 2.34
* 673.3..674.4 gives 0.02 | 2.2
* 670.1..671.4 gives -0.03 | 2.36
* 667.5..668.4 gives 0.02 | 2.31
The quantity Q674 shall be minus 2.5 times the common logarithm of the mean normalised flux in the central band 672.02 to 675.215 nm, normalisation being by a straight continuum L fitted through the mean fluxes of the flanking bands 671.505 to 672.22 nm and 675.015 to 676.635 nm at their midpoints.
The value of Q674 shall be -0.03 mag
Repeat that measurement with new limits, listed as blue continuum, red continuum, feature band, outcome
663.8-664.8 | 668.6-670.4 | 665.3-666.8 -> 0.017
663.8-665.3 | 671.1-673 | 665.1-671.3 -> -0.013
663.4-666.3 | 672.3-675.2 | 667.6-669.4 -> 0.014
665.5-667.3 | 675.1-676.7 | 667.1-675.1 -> 0.003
